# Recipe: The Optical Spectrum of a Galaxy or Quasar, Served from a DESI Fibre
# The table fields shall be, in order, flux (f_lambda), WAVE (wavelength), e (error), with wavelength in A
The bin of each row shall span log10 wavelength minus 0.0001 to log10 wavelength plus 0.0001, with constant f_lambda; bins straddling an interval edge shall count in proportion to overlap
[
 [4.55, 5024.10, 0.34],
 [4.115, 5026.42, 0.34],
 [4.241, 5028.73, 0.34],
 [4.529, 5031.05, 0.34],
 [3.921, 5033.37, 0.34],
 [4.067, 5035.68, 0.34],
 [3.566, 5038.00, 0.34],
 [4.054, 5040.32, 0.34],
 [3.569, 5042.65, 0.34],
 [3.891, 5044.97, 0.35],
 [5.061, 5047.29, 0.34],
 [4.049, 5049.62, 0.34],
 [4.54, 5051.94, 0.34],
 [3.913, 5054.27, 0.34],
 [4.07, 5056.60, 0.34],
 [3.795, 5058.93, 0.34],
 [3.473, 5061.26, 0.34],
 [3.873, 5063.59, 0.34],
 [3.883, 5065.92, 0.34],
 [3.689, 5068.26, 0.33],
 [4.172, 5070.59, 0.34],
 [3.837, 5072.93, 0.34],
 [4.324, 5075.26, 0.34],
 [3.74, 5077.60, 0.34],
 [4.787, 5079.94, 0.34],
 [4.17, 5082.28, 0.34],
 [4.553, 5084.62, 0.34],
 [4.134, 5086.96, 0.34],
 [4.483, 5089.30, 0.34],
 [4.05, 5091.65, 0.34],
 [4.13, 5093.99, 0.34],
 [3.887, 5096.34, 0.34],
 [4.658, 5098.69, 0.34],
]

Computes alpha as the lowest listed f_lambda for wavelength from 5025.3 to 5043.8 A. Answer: 3.566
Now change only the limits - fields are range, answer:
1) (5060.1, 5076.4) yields 3.473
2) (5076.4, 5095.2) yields 3.74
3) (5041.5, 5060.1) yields 3.569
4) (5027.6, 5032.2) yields 4.241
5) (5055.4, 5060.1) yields 3.795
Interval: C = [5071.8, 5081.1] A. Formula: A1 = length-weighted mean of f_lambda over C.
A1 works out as 4.17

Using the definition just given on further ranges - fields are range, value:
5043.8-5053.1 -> 4.39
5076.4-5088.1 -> 4.28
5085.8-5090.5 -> 4.31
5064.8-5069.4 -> 3.78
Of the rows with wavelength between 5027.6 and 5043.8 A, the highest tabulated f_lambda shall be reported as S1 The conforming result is 4.529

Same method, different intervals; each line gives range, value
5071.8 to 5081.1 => 4.787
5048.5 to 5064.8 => 4.54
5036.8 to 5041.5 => 4.054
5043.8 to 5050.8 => 5.061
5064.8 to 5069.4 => 3.883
